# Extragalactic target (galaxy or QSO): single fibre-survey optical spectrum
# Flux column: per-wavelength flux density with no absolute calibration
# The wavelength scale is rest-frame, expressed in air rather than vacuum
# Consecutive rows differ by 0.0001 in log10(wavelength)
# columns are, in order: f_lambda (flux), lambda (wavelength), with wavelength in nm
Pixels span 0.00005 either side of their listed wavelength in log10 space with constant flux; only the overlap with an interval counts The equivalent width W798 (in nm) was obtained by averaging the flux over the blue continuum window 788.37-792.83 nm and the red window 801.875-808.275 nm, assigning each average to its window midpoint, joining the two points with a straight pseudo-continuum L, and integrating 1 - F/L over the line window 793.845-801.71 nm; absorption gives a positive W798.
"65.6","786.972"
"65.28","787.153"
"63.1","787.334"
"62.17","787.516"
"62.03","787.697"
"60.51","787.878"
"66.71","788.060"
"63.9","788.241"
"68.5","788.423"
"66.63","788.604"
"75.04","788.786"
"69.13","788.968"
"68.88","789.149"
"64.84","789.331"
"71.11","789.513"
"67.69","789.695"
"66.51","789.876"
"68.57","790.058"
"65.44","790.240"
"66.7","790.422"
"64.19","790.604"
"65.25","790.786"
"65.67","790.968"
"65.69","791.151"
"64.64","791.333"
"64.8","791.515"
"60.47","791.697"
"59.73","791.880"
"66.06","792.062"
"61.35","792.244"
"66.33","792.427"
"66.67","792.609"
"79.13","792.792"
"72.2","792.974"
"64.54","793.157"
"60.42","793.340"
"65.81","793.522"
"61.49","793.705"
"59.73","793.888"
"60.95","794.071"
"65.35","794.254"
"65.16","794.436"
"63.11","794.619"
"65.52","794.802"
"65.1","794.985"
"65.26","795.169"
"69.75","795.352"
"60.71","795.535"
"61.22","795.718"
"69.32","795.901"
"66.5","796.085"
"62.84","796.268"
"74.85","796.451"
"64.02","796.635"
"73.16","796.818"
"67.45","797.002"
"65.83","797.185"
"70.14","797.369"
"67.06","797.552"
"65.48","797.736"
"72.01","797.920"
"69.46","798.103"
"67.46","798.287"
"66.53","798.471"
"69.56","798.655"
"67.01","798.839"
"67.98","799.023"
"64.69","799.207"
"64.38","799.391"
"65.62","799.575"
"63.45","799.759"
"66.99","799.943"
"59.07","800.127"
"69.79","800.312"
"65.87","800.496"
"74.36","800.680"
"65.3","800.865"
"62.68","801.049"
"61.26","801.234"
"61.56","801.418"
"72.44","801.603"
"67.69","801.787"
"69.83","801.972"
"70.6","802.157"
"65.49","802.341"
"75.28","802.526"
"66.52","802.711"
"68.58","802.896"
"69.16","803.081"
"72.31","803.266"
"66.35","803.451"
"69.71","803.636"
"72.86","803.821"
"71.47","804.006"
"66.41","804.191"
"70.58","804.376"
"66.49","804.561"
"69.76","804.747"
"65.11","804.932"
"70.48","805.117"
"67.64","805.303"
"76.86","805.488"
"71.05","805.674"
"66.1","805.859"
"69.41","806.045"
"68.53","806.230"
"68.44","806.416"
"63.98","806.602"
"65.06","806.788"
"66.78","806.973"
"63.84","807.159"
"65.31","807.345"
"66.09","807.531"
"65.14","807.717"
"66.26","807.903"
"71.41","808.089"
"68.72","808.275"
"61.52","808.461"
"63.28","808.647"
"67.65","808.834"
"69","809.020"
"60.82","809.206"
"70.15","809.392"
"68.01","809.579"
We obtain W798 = 0.152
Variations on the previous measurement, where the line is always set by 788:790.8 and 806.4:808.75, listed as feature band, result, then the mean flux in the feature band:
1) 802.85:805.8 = -0.16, 69.7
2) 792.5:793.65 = -0.01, 67.9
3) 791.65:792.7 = 0.06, 63.6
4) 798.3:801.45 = 0.03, 65.8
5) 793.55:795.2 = 0.09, 63.5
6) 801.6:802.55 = -0.05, 69.7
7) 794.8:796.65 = 0.02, 66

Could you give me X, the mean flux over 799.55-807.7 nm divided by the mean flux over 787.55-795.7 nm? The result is 1.03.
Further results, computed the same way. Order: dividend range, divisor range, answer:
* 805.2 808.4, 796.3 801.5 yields 1.01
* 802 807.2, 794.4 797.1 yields 1.04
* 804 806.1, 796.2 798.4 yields 1.01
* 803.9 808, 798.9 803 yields 1.01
